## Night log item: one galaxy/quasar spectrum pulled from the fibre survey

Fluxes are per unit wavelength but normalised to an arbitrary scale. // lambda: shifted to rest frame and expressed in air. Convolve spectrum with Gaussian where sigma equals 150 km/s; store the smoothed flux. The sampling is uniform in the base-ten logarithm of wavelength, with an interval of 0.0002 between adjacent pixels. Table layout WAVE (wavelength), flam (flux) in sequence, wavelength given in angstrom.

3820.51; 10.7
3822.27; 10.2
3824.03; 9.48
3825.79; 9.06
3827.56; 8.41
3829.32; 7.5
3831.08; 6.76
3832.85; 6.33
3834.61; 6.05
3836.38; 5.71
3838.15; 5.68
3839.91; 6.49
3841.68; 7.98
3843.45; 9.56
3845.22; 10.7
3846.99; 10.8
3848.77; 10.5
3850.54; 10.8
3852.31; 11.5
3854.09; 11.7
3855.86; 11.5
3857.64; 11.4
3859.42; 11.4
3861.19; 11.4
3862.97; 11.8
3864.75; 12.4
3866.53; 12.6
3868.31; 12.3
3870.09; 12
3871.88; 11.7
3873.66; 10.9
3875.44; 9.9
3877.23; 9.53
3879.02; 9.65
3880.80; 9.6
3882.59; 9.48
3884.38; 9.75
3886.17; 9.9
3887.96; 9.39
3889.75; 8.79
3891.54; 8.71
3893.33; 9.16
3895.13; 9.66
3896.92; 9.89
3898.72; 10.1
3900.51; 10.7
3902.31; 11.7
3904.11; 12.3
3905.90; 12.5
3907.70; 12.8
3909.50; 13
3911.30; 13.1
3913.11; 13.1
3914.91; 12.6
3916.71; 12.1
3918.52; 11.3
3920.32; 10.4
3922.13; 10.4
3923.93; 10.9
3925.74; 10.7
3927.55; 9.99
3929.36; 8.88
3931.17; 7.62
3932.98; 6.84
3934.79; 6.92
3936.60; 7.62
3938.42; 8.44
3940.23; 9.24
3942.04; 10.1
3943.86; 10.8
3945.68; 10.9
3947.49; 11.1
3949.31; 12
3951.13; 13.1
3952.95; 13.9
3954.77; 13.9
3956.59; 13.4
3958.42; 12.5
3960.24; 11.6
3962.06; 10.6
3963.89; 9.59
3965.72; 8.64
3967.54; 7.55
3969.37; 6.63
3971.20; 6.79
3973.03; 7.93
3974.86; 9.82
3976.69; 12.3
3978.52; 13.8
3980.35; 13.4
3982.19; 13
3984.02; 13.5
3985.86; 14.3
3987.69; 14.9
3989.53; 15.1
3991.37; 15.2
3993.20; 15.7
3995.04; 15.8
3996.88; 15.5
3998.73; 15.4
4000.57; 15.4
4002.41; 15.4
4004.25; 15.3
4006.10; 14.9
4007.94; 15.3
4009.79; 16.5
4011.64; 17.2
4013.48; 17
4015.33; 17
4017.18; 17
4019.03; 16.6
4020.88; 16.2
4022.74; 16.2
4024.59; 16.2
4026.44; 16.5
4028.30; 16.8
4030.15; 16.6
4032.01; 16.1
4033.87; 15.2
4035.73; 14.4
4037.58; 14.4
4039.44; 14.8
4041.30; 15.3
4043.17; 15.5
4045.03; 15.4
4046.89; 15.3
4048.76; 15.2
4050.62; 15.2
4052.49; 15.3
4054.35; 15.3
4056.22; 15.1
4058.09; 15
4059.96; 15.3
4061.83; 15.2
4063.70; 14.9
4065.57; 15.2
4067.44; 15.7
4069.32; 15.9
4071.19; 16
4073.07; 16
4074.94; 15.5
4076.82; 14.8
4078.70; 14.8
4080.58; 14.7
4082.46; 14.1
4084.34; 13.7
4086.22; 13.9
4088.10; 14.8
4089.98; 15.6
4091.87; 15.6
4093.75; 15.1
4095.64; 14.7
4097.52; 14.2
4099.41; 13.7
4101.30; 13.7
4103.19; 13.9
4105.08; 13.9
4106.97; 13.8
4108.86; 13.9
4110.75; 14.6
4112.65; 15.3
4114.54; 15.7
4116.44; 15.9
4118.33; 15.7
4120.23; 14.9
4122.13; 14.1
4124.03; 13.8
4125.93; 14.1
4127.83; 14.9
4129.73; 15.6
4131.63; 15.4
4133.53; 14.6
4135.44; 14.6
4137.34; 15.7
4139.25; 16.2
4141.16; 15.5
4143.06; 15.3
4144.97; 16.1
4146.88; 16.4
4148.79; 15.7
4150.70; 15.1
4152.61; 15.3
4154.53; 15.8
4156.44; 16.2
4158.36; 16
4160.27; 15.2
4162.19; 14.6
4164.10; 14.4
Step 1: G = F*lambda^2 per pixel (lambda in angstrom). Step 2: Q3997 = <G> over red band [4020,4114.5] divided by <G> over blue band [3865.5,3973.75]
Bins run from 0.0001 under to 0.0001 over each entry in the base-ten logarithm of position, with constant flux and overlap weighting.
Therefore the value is 1.55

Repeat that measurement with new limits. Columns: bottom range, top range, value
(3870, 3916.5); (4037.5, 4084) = 1.53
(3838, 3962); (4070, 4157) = 1.56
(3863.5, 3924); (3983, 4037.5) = 1.52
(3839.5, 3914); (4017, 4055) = 1.57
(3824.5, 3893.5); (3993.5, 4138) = 1.74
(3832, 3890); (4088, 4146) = 1.69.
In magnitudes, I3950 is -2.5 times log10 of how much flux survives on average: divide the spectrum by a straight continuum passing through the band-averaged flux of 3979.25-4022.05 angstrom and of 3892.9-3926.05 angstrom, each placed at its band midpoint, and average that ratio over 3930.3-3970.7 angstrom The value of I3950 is 0.29 mag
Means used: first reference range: 11.4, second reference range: 15.5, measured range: 10.1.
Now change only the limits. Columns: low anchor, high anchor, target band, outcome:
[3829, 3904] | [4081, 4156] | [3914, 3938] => 0.14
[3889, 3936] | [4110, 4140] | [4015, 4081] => -0.16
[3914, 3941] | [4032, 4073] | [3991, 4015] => -0.21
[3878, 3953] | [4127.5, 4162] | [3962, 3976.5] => 0.34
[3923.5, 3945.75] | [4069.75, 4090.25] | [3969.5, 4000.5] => -0.18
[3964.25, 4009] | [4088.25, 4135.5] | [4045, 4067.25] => -0.10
